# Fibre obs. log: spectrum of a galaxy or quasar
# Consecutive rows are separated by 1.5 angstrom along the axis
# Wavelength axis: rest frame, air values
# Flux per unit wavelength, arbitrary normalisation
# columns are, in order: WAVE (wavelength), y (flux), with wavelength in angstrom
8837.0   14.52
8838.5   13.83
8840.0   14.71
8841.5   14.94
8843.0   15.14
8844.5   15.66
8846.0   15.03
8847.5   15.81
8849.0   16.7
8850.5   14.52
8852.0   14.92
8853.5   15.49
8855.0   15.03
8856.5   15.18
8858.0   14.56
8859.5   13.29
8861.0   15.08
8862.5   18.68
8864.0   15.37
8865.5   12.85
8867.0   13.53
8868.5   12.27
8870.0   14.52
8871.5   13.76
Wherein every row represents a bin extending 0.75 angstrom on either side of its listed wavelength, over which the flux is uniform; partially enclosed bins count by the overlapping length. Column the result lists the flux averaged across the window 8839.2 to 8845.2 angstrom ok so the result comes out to 15.1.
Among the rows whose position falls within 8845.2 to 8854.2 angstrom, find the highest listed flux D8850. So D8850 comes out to 16.7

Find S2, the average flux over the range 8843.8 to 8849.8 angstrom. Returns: 15.8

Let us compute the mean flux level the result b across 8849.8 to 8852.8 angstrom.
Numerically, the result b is 14.7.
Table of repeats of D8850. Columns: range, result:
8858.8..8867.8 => 18.68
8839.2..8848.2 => 15.81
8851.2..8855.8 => 15.49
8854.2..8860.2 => 15.18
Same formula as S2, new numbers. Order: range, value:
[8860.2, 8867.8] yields 15.1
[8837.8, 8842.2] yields 14.5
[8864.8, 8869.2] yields 12.9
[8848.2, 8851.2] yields 15.6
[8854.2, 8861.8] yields 14.7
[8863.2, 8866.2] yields 14.2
